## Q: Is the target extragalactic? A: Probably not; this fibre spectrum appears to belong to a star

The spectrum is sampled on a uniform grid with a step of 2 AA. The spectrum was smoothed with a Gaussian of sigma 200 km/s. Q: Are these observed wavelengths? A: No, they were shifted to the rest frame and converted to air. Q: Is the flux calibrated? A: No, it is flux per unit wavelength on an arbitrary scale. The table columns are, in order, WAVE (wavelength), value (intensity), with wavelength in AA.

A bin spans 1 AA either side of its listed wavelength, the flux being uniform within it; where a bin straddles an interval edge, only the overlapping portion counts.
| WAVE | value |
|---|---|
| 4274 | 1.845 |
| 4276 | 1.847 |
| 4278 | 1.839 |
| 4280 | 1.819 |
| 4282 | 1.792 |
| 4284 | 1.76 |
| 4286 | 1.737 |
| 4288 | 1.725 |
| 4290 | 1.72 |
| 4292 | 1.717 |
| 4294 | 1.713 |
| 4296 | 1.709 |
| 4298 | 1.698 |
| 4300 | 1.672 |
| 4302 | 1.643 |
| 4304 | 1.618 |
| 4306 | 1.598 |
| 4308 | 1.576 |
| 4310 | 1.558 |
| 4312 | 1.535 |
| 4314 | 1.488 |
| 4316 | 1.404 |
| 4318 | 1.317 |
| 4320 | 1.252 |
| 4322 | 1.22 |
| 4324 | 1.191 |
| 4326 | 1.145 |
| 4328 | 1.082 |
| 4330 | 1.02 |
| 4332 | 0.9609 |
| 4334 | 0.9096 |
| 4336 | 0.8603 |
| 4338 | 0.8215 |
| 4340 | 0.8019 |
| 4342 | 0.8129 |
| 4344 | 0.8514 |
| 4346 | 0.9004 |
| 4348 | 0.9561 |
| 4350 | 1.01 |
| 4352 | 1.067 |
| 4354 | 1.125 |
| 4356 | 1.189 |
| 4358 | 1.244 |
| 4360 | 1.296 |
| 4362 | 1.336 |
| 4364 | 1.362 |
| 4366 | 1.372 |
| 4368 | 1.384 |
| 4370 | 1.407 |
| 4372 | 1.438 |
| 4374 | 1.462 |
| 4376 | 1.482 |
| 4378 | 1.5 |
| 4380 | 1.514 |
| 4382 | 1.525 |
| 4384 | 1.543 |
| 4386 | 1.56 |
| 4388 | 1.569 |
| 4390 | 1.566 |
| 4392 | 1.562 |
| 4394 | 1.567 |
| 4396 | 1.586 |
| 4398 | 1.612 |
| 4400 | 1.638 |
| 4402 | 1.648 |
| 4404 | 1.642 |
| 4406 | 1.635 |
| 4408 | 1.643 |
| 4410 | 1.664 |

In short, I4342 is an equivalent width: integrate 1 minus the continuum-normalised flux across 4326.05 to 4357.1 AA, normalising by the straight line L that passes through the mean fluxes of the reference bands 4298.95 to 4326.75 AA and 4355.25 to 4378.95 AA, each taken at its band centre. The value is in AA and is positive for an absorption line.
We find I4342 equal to 9.78 AA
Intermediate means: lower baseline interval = 1.45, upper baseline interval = 1.37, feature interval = 0.965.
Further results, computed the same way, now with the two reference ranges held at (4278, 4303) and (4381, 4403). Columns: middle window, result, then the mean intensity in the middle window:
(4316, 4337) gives 7.1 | 1.11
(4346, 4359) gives 4.4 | 1.08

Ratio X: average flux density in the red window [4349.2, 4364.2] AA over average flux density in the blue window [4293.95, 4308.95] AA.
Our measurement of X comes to 0.73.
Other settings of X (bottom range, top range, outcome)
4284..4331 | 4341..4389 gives 0.86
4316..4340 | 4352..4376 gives 1.23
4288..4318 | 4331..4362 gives 0.62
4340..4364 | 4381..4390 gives 1.45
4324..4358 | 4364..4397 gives 1.52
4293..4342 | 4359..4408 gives 1.15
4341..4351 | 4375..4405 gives 1.73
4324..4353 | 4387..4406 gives 1.68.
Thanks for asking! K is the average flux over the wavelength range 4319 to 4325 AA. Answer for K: 1.22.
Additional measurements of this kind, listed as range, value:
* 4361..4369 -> 1.36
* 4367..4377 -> 1.43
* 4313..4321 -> 1.37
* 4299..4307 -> 1.63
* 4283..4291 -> 1.74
